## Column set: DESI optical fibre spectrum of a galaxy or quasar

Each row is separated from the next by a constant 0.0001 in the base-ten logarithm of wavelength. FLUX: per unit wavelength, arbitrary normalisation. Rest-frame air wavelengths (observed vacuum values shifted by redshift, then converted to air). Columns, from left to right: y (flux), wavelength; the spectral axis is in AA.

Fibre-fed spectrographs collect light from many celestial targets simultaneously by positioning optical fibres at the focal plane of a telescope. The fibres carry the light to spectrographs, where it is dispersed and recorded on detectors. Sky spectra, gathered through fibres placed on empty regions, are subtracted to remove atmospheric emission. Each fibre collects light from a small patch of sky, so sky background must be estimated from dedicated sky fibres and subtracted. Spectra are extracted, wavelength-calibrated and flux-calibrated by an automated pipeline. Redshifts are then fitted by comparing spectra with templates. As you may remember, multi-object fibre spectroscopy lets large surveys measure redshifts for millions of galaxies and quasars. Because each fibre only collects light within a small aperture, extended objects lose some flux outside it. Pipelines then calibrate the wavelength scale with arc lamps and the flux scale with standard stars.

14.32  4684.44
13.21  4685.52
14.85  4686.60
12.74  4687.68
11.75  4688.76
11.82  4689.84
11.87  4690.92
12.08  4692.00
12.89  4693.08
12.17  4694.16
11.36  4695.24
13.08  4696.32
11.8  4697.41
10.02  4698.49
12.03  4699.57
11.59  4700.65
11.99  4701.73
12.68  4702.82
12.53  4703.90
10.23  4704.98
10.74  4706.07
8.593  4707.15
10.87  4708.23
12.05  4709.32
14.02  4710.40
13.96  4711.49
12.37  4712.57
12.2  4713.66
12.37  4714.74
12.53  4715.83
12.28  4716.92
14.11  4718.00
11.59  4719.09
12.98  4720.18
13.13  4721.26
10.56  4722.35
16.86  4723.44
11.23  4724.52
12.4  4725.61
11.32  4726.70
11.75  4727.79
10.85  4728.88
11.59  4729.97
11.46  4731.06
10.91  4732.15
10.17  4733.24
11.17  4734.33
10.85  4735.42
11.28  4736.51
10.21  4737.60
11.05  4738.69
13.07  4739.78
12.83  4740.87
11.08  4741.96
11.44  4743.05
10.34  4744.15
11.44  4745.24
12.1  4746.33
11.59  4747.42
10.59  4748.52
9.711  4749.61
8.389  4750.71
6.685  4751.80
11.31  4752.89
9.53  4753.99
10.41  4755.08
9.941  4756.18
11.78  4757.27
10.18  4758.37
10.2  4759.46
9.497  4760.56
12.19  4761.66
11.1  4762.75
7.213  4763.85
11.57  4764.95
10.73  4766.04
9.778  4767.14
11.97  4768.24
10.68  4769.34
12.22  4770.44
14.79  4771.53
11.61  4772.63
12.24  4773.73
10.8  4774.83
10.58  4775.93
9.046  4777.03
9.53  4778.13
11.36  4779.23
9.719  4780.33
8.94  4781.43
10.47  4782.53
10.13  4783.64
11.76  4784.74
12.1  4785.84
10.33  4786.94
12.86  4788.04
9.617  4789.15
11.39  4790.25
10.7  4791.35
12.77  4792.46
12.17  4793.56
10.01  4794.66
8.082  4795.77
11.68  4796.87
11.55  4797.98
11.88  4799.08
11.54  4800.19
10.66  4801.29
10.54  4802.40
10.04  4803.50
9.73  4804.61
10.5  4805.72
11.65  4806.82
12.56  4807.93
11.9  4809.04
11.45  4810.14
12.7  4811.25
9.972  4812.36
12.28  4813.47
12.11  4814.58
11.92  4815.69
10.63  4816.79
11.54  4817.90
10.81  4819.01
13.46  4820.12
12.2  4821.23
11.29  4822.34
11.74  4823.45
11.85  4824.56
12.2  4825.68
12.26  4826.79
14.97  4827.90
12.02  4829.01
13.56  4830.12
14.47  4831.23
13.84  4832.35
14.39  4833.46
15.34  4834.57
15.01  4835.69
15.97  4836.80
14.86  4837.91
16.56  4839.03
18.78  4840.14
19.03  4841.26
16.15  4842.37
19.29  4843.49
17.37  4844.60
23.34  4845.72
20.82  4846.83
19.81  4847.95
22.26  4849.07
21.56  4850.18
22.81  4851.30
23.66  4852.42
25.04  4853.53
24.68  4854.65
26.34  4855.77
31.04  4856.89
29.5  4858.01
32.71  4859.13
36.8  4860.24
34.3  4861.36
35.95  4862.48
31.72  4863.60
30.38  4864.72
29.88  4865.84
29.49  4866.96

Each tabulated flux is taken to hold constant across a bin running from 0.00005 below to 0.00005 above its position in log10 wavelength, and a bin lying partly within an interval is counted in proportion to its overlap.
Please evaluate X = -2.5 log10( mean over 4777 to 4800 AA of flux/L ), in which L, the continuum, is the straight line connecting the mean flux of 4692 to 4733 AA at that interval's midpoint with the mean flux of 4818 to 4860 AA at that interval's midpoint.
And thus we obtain 0.41 mag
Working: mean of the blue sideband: 12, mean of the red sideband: 18.2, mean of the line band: 10.8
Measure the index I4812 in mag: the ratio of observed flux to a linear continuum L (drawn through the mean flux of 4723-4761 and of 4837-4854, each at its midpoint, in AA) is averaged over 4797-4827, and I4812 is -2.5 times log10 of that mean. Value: 0.43 mag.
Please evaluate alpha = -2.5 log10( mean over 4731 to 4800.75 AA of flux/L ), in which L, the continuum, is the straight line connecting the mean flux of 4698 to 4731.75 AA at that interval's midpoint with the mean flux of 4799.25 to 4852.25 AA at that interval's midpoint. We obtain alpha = 0.20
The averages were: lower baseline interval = 12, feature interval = 10.8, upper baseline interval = 14.3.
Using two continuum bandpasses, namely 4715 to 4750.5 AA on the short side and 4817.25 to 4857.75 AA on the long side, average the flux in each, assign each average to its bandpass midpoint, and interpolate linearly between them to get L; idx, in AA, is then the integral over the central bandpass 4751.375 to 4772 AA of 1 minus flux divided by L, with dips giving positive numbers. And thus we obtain 4.1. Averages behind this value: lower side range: 11.7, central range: 10.6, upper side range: 17.3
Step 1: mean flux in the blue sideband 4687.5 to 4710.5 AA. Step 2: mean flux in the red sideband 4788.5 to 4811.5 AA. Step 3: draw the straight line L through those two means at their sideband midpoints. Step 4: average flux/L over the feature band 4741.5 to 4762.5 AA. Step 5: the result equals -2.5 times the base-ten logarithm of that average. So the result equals 0.09 mag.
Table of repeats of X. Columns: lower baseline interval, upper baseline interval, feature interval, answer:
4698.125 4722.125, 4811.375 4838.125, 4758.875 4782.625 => 0.16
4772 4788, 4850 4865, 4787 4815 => 0.35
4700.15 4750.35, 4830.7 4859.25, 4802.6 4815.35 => 0.49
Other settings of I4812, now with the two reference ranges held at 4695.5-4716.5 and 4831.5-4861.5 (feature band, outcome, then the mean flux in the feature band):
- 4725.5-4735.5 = 0.21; 11.2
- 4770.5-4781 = 0.44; 11.1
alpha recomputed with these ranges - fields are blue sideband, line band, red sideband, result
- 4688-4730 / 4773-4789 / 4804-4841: 0.179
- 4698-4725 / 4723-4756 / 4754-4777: 0.041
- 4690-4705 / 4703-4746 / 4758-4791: -0.025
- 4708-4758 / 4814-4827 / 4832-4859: 0.489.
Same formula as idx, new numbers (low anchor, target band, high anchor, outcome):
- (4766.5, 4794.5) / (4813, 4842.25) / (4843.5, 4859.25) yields 9.0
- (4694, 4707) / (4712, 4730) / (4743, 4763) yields -2.0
